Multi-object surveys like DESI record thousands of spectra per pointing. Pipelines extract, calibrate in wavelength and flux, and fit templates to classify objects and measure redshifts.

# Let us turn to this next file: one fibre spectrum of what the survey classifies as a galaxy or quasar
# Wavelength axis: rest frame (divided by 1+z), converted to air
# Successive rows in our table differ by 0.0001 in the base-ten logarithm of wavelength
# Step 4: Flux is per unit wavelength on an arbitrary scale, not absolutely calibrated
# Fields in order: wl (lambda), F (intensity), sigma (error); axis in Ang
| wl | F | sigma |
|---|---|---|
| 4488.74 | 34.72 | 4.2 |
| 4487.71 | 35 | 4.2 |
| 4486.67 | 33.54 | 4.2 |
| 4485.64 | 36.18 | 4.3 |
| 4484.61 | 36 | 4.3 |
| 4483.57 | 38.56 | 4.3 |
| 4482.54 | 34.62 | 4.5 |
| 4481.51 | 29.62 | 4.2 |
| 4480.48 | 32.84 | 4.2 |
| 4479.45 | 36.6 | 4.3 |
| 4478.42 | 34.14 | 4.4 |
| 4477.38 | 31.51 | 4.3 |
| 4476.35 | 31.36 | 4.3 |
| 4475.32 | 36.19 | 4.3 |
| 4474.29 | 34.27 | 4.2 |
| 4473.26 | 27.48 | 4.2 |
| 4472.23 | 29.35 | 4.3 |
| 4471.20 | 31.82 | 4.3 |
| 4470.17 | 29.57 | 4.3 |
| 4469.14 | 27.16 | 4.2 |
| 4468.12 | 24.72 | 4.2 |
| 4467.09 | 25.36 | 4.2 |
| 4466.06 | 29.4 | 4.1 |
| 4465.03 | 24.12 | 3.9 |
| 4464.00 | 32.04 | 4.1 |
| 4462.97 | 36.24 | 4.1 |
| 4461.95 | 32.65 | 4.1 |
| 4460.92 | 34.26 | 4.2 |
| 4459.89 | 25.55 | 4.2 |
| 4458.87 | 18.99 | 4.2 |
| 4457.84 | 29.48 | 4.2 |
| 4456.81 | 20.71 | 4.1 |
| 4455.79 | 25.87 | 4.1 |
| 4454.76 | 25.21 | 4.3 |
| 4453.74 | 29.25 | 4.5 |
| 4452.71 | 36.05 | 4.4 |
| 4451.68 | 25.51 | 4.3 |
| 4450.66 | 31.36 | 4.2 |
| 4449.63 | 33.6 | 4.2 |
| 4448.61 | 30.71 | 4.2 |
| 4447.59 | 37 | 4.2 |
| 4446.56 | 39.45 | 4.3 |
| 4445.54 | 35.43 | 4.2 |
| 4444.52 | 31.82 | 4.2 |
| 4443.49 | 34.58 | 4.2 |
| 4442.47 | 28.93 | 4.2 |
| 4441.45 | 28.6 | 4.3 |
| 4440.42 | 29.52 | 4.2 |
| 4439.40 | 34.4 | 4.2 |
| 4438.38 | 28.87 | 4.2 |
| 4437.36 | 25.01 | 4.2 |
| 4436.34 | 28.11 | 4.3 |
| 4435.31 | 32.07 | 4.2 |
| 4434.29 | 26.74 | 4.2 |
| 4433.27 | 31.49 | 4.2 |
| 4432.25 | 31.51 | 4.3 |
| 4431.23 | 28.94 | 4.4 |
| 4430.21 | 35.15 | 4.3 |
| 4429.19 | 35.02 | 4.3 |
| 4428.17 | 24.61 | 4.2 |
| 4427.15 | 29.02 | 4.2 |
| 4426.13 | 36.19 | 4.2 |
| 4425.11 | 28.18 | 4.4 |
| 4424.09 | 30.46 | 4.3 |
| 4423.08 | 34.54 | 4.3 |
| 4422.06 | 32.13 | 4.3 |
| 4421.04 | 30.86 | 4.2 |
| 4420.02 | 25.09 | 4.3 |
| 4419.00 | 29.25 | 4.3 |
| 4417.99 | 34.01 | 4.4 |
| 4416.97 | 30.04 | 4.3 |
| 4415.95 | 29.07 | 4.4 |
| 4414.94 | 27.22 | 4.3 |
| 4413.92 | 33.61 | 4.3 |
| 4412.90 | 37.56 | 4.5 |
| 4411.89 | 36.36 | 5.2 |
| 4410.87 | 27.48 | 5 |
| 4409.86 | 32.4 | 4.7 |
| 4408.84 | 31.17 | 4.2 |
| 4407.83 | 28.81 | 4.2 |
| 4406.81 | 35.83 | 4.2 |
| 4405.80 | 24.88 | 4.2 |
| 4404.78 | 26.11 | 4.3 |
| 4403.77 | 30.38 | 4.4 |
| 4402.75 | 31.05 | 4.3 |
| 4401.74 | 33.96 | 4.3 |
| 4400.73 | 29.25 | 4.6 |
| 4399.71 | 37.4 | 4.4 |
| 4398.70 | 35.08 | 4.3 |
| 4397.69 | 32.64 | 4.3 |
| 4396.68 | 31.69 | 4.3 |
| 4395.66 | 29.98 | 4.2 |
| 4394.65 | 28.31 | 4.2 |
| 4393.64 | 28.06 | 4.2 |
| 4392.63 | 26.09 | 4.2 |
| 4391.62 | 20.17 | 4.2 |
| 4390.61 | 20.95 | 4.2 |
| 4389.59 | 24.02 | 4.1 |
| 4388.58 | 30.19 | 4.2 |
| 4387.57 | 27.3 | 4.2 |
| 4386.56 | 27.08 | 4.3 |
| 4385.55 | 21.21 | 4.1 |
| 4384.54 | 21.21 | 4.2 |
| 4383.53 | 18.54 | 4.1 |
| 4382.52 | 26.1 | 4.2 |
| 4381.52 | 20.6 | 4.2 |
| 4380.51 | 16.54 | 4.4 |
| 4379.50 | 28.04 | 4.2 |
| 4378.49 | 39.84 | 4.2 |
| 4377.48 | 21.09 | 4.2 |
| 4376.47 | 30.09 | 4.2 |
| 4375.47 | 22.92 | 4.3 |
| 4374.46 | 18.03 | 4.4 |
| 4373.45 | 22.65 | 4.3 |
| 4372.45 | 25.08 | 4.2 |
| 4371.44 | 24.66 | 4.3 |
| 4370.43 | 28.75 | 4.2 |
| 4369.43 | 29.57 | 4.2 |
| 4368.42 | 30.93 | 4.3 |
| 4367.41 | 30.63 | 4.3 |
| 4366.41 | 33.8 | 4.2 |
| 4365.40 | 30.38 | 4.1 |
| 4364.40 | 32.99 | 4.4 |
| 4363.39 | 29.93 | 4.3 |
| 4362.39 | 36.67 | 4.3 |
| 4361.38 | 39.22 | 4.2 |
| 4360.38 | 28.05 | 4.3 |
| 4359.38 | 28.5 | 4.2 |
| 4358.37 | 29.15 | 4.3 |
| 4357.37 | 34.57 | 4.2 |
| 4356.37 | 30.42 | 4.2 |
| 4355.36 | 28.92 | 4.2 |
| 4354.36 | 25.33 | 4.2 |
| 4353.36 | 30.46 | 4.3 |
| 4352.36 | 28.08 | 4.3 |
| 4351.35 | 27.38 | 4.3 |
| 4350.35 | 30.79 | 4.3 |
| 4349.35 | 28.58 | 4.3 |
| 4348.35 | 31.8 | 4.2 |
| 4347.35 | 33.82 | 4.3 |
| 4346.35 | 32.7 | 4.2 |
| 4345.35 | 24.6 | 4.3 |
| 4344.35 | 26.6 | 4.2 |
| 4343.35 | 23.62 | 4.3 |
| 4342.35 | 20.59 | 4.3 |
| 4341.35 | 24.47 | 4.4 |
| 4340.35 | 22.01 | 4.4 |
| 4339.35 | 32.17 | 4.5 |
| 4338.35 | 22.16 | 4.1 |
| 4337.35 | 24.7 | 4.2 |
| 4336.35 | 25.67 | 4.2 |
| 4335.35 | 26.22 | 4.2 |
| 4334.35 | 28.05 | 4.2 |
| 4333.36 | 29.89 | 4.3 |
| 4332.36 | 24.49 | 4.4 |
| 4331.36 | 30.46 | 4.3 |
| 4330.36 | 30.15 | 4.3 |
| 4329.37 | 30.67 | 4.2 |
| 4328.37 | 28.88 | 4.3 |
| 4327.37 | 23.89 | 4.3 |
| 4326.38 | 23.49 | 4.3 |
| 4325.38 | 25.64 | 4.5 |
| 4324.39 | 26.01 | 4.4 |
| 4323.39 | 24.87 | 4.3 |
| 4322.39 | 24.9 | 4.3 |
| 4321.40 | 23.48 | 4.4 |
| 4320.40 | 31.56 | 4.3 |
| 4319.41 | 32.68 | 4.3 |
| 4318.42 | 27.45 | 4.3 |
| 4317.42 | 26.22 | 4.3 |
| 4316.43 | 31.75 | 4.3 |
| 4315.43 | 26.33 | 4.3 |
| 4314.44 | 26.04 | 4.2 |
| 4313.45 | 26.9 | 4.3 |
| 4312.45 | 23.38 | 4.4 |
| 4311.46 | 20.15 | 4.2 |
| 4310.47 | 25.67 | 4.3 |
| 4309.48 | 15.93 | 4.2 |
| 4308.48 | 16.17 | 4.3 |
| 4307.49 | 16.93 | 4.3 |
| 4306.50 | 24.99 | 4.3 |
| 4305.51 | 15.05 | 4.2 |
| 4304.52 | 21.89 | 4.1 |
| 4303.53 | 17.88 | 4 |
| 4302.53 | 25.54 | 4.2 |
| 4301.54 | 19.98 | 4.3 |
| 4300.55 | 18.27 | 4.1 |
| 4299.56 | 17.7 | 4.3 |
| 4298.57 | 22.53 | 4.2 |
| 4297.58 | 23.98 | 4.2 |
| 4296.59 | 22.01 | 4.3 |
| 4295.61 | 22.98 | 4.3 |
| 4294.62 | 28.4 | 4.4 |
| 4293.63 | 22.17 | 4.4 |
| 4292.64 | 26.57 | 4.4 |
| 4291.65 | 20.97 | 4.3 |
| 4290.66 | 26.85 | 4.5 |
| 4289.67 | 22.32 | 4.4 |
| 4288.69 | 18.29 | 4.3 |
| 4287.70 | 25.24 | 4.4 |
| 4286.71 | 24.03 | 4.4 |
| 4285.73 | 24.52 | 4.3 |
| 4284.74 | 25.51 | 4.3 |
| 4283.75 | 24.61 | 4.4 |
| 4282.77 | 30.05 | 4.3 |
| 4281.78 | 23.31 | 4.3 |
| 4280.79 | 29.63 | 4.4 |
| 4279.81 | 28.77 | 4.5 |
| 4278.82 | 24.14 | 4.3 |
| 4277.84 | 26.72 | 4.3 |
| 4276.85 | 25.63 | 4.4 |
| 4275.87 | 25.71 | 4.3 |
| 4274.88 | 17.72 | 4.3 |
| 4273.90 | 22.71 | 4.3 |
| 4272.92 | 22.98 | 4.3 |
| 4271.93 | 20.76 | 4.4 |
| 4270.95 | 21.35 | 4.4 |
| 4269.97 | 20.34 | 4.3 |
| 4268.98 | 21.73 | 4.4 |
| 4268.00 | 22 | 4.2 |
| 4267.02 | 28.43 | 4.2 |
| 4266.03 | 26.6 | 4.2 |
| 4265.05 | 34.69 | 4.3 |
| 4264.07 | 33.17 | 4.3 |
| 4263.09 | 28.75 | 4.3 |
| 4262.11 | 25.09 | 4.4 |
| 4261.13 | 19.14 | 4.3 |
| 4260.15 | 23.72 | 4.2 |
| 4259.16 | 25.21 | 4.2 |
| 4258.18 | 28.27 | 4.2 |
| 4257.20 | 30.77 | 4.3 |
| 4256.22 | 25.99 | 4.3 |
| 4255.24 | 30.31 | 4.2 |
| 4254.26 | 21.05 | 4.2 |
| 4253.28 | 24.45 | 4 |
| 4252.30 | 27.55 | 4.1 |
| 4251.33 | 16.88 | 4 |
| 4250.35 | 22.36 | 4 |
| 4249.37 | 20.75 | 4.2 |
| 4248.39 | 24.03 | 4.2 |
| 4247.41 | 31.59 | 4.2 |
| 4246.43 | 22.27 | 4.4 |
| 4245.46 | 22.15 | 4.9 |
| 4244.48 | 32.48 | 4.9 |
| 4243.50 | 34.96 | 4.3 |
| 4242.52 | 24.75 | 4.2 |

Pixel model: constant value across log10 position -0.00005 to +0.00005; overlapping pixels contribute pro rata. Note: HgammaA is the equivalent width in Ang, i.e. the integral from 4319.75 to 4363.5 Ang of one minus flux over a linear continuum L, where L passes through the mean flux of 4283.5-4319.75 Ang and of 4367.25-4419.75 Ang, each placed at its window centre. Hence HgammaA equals -4.7 Ang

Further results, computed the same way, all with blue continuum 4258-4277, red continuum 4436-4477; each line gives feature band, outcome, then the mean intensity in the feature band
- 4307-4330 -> 0.8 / 25.2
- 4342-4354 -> -0.6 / 28.3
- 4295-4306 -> 2.1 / 20.8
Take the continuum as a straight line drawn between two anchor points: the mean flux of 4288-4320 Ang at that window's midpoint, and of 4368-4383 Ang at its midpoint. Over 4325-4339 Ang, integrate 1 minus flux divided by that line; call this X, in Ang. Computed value -1.6 Ang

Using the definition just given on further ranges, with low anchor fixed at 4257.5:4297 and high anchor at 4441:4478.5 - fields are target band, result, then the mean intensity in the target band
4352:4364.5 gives -1.7 Ang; 30.9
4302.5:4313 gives 2.3 Ang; 20.1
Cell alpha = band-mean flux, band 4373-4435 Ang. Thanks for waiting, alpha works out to 28.8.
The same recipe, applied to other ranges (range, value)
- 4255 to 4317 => 24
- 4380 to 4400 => 26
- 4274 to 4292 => 24.7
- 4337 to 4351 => 27.1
